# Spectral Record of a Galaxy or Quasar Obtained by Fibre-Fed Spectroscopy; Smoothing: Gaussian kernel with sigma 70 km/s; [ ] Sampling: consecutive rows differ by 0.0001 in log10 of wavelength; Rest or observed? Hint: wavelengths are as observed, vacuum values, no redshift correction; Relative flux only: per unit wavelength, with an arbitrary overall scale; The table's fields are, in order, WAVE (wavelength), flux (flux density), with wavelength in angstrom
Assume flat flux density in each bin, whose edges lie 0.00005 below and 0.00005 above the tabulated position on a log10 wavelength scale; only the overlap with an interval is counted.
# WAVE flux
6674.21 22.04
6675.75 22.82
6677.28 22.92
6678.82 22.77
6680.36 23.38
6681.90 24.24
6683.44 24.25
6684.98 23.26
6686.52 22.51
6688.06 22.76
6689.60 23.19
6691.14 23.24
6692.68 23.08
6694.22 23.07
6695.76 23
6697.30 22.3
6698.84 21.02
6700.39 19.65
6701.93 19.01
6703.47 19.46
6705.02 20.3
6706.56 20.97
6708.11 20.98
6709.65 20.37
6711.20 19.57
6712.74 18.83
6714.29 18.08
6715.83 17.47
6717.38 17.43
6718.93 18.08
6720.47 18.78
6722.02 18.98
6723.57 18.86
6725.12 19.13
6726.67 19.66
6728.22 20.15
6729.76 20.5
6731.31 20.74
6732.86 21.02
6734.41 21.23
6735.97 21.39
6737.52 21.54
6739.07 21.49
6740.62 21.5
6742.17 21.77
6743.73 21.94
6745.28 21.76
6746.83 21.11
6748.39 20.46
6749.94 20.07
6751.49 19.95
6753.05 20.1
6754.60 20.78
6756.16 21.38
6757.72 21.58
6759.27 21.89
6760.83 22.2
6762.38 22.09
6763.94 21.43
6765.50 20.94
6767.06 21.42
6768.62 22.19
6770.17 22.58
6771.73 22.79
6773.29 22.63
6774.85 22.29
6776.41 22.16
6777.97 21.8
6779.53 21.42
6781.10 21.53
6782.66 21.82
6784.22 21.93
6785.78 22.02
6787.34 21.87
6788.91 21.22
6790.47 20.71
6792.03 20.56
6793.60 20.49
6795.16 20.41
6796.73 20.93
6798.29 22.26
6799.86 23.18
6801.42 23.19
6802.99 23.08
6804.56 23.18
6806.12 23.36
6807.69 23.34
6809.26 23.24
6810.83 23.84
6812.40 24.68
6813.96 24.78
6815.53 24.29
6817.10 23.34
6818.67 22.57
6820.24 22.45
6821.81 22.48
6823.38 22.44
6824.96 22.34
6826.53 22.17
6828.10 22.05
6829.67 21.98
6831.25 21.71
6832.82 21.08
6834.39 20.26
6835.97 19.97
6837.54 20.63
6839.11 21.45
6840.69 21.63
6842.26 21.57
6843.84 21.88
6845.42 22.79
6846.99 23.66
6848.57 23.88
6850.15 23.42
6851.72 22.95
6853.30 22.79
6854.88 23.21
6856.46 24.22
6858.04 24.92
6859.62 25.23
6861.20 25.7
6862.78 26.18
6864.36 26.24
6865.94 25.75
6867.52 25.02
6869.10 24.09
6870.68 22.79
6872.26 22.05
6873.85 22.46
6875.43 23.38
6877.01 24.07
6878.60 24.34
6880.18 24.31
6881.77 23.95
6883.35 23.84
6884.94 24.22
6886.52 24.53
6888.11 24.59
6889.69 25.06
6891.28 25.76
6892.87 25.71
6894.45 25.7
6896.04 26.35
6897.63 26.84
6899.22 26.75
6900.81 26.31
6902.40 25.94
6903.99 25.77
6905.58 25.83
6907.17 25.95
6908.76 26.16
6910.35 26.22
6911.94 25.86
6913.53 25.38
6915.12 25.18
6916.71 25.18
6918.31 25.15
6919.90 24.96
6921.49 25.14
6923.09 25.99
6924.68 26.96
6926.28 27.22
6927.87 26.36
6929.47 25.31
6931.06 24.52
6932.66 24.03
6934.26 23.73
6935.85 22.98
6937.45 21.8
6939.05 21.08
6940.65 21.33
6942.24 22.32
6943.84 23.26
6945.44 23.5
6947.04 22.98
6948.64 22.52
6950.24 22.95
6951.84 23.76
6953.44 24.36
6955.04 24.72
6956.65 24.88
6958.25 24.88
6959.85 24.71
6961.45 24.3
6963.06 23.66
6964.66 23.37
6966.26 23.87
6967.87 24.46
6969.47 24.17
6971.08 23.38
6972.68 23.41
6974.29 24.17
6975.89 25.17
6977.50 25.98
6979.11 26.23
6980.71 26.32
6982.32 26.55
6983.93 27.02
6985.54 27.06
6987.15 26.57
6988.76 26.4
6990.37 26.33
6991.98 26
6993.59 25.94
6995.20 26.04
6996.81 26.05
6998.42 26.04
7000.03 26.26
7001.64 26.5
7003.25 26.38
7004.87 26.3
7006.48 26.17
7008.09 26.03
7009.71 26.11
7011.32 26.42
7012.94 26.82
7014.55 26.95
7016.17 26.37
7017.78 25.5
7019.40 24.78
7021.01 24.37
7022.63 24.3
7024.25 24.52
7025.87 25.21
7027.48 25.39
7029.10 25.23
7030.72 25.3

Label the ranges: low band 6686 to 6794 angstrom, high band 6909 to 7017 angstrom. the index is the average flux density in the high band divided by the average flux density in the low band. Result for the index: 1.2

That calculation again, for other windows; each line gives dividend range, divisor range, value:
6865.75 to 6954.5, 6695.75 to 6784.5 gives 1.18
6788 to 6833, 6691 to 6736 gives 1.12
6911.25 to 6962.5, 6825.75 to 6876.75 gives 1.05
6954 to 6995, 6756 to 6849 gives 1.14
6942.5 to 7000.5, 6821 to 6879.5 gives 1.08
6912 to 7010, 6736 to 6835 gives 1.13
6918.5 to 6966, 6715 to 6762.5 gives 1.18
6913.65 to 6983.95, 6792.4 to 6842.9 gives 1.09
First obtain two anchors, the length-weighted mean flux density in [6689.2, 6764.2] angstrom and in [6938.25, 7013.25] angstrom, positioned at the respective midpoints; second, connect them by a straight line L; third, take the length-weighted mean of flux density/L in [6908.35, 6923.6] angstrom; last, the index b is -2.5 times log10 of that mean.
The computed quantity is -0.07 mag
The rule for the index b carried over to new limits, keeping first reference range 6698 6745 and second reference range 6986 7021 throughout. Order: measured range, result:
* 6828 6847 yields 0.05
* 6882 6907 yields -0.08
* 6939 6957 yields 0.08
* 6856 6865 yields -0.11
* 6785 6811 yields -0.02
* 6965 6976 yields 0.06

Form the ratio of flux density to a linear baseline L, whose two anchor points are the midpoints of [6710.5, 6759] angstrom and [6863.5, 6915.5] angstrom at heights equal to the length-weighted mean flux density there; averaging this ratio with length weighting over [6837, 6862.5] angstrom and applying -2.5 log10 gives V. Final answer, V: 0.03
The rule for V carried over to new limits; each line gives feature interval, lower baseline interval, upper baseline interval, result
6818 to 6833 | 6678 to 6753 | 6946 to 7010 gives 0.03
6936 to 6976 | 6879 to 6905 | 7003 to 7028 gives 0.09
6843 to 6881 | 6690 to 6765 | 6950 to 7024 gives -0.04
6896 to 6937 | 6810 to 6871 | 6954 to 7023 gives -0.05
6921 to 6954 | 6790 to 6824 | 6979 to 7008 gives 0.06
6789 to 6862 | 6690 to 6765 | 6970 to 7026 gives 0.00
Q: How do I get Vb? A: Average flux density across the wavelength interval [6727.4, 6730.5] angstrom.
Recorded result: 20.4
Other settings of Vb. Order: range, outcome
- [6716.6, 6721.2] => 18.1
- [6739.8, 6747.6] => 21.6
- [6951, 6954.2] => 24.1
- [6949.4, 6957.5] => 24.1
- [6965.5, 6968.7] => 24.2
